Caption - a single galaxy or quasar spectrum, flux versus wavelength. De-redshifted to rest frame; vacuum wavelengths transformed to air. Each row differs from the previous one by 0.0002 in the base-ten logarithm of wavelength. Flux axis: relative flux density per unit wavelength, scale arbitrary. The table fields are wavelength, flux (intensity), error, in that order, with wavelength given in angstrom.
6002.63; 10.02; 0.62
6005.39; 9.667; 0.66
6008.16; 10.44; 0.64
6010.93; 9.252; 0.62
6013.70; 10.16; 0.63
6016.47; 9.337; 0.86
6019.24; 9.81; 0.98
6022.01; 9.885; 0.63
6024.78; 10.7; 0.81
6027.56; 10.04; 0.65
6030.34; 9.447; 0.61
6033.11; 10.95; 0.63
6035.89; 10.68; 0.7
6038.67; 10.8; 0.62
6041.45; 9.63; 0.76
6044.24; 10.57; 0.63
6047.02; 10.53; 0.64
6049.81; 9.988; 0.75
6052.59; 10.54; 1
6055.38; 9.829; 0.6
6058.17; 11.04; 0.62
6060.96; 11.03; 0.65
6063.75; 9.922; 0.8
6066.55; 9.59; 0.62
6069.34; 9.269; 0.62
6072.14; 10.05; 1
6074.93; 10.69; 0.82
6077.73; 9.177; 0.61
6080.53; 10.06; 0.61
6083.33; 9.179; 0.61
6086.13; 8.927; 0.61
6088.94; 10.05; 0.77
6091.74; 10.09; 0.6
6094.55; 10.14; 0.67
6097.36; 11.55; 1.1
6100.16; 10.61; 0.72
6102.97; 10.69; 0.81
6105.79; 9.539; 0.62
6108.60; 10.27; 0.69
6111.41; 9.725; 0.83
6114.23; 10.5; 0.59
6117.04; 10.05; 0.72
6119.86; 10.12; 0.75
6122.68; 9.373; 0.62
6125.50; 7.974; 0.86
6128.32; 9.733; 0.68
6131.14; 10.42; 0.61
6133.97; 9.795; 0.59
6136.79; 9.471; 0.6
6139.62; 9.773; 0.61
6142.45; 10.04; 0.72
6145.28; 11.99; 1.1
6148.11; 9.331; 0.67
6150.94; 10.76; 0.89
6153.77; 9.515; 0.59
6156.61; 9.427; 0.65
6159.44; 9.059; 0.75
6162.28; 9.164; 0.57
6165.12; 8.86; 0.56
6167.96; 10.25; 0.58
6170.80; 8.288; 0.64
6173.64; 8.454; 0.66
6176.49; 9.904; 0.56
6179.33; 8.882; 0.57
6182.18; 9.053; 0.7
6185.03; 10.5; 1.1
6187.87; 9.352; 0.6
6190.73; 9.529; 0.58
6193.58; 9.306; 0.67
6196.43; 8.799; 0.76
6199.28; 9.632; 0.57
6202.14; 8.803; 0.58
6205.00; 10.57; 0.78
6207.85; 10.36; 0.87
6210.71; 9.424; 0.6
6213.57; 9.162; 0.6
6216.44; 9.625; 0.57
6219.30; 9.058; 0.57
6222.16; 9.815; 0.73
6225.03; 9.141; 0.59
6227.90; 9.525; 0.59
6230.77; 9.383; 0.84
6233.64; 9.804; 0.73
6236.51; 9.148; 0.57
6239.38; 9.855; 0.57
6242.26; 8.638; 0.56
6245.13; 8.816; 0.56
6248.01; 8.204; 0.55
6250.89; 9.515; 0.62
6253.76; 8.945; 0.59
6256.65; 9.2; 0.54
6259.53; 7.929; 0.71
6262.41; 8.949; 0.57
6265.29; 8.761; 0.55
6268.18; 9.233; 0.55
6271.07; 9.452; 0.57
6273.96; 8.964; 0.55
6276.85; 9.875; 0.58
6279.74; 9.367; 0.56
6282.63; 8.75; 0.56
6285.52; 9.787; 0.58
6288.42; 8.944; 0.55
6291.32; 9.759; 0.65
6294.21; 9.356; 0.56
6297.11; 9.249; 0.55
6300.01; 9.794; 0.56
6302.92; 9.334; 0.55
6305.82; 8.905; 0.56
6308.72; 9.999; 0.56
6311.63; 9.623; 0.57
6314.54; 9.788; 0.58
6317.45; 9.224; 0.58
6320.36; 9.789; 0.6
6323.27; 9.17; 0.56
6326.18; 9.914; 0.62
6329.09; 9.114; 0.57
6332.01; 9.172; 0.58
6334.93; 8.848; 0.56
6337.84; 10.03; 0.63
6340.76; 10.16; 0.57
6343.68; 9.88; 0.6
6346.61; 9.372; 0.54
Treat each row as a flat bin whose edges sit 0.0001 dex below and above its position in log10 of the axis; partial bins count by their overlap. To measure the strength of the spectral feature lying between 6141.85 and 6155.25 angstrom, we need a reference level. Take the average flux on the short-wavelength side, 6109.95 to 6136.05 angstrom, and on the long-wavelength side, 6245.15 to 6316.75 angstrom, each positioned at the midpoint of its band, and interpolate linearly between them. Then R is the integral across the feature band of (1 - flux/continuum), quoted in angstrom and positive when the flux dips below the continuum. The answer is -0.9 angstrom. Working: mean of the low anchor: 9.74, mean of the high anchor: 9.23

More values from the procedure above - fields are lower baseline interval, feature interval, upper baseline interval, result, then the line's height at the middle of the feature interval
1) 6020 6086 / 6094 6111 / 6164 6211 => -0.99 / 9.87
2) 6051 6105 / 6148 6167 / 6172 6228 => 0.40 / 9.68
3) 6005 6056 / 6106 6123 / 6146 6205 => -0.53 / 9.71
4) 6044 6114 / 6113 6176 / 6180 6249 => 0.77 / 9.77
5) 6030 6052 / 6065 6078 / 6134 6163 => 0.54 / 10.2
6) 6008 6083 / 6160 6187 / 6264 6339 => 1.36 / 9.75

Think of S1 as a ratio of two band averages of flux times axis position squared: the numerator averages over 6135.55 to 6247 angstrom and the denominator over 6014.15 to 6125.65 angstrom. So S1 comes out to 0.98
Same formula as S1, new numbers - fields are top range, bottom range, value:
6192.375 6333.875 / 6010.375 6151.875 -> 0.98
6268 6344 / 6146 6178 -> 1.05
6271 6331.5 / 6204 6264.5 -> 1.04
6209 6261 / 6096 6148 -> 0.95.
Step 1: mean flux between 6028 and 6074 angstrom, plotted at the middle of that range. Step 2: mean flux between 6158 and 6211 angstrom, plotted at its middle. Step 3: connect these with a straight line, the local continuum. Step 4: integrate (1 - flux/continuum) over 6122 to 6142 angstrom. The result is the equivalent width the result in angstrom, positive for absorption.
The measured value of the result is 0.4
